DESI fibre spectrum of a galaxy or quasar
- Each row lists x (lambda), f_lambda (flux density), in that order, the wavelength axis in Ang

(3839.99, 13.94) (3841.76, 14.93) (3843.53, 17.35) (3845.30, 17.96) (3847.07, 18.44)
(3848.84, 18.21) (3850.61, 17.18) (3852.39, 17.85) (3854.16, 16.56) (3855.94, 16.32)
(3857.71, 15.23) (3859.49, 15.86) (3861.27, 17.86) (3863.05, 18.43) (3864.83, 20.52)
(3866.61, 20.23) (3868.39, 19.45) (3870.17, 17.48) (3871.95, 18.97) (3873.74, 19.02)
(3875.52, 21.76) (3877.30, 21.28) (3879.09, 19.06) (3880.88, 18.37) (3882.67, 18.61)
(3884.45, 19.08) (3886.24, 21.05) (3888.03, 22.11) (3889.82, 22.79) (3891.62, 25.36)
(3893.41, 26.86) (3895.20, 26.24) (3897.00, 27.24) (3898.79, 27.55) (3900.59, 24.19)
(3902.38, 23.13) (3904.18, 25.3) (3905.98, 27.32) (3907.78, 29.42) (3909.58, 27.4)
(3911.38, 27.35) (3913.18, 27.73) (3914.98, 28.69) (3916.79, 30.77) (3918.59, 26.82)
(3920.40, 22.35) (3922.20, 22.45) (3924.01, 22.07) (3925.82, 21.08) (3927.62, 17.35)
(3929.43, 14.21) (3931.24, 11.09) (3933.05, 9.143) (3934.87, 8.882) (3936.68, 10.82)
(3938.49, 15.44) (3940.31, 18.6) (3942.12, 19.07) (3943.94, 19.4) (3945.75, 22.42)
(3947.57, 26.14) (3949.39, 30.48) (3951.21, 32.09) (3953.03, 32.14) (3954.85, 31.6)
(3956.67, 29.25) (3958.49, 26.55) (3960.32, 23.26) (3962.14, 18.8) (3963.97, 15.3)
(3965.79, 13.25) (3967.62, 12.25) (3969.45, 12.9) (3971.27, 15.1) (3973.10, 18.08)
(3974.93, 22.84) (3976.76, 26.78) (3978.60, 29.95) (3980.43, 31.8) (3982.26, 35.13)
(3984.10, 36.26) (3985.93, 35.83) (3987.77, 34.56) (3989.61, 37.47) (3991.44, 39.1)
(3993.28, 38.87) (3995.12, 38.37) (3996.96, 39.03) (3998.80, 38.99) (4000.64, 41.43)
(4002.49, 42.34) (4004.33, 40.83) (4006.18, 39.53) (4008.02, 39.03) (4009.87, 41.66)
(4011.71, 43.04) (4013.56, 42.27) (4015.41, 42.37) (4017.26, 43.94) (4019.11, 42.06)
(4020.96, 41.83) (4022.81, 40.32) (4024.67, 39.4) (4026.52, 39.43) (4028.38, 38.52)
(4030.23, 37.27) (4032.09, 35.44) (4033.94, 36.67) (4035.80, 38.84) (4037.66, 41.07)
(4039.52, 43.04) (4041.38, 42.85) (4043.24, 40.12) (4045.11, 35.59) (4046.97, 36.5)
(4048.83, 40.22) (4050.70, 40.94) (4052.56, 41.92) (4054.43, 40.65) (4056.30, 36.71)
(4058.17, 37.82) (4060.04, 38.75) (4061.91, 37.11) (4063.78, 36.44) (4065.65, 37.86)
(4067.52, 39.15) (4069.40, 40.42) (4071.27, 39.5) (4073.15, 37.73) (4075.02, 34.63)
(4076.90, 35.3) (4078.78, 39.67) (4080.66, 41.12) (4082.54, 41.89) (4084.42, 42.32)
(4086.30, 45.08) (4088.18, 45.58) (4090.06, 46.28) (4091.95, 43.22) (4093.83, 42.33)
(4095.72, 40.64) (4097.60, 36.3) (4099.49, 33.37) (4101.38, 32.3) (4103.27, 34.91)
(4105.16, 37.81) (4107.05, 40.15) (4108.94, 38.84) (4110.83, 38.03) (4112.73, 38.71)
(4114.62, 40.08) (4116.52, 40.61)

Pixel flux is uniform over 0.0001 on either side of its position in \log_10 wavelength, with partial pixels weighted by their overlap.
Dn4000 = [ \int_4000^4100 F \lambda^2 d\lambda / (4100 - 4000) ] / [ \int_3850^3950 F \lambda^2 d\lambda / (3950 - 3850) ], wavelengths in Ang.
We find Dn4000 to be 2.1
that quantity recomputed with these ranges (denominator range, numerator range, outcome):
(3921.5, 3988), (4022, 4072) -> 1.84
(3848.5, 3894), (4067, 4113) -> 2.26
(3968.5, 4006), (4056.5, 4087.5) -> 1.24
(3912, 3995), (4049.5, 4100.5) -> 1.75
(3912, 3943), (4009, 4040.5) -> 2.21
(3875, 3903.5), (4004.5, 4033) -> 1.89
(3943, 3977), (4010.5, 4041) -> 1.86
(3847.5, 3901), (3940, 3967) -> 1.22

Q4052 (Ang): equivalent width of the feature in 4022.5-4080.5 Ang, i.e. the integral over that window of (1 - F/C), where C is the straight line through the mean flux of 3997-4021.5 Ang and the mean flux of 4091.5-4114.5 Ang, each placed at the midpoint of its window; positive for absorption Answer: 1.7 Ang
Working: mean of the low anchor 41.4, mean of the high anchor 38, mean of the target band 38.7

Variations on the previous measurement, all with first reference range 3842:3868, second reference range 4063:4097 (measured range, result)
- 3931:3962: 6.2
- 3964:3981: 5.7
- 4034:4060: -1.7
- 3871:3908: -3.0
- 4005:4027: -4.7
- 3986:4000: -2.8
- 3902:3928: -2.0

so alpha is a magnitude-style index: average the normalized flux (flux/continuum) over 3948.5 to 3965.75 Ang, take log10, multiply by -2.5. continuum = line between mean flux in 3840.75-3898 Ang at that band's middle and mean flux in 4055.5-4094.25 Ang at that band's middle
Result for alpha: 0.091 mag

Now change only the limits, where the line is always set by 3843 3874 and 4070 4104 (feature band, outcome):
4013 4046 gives -0.174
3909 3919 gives -0.213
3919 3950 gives 0.344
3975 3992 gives -0.124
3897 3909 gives -0.185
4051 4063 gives -0.062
